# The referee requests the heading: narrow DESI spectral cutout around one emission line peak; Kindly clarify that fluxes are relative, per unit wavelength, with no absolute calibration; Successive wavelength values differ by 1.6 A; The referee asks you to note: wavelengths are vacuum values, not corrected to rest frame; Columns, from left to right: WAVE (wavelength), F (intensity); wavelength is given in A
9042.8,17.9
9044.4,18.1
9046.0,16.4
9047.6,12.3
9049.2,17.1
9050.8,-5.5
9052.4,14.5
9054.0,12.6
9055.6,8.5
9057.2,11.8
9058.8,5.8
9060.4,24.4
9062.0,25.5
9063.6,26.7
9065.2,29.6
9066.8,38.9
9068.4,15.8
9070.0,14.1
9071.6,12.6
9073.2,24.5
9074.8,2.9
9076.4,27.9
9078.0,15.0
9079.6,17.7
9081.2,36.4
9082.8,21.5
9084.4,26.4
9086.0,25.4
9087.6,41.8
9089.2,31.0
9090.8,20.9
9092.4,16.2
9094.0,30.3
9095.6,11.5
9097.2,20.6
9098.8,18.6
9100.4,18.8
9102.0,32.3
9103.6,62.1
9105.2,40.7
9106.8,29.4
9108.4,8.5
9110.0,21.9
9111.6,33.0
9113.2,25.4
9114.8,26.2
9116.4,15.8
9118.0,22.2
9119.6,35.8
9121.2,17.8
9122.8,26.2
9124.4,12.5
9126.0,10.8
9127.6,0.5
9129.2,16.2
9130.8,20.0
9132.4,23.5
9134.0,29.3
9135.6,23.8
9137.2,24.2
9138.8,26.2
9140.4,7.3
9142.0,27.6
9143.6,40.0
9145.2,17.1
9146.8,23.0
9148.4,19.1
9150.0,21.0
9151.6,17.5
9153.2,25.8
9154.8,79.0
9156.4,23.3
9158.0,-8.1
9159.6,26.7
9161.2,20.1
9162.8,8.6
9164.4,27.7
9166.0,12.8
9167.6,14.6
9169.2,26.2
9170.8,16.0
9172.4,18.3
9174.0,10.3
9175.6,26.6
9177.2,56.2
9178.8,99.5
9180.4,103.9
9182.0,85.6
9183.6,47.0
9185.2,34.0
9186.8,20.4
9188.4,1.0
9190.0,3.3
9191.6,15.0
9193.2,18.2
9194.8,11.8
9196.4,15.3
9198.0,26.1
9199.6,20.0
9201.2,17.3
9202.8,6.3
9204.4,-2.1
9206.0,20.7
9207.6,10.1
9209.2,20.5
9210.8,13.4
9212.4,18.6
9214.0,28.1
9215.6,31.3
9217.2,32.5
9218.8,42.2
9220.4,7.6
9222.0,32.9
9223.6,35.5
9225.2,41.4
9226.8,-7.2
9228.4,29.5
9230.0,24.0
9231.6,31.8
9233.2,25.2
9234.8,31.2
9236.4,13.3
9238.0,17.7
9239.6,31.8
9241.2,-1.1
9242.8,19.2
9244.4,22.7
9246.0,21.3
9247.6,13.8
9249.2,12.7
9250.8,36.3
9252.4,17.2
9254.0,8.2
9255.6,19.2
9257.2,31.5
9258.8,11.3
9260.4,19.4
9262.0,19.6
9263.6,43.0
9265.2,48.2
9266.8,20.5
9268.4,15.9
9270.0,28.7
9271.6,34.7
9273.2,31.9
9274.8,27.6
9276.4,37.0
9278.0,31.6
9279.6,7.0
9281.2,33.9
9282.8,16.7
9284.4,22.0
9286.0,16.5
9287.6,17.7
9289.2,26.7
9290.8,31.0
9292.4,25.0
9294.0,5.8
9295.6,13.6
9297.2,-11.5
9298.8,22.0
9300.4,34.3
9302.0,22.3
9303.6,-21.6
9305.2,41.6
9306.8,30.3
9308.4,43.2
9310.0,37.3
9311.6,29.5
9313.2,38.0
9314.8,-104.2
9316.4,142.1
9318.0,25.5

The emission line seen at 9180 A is H-gamma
